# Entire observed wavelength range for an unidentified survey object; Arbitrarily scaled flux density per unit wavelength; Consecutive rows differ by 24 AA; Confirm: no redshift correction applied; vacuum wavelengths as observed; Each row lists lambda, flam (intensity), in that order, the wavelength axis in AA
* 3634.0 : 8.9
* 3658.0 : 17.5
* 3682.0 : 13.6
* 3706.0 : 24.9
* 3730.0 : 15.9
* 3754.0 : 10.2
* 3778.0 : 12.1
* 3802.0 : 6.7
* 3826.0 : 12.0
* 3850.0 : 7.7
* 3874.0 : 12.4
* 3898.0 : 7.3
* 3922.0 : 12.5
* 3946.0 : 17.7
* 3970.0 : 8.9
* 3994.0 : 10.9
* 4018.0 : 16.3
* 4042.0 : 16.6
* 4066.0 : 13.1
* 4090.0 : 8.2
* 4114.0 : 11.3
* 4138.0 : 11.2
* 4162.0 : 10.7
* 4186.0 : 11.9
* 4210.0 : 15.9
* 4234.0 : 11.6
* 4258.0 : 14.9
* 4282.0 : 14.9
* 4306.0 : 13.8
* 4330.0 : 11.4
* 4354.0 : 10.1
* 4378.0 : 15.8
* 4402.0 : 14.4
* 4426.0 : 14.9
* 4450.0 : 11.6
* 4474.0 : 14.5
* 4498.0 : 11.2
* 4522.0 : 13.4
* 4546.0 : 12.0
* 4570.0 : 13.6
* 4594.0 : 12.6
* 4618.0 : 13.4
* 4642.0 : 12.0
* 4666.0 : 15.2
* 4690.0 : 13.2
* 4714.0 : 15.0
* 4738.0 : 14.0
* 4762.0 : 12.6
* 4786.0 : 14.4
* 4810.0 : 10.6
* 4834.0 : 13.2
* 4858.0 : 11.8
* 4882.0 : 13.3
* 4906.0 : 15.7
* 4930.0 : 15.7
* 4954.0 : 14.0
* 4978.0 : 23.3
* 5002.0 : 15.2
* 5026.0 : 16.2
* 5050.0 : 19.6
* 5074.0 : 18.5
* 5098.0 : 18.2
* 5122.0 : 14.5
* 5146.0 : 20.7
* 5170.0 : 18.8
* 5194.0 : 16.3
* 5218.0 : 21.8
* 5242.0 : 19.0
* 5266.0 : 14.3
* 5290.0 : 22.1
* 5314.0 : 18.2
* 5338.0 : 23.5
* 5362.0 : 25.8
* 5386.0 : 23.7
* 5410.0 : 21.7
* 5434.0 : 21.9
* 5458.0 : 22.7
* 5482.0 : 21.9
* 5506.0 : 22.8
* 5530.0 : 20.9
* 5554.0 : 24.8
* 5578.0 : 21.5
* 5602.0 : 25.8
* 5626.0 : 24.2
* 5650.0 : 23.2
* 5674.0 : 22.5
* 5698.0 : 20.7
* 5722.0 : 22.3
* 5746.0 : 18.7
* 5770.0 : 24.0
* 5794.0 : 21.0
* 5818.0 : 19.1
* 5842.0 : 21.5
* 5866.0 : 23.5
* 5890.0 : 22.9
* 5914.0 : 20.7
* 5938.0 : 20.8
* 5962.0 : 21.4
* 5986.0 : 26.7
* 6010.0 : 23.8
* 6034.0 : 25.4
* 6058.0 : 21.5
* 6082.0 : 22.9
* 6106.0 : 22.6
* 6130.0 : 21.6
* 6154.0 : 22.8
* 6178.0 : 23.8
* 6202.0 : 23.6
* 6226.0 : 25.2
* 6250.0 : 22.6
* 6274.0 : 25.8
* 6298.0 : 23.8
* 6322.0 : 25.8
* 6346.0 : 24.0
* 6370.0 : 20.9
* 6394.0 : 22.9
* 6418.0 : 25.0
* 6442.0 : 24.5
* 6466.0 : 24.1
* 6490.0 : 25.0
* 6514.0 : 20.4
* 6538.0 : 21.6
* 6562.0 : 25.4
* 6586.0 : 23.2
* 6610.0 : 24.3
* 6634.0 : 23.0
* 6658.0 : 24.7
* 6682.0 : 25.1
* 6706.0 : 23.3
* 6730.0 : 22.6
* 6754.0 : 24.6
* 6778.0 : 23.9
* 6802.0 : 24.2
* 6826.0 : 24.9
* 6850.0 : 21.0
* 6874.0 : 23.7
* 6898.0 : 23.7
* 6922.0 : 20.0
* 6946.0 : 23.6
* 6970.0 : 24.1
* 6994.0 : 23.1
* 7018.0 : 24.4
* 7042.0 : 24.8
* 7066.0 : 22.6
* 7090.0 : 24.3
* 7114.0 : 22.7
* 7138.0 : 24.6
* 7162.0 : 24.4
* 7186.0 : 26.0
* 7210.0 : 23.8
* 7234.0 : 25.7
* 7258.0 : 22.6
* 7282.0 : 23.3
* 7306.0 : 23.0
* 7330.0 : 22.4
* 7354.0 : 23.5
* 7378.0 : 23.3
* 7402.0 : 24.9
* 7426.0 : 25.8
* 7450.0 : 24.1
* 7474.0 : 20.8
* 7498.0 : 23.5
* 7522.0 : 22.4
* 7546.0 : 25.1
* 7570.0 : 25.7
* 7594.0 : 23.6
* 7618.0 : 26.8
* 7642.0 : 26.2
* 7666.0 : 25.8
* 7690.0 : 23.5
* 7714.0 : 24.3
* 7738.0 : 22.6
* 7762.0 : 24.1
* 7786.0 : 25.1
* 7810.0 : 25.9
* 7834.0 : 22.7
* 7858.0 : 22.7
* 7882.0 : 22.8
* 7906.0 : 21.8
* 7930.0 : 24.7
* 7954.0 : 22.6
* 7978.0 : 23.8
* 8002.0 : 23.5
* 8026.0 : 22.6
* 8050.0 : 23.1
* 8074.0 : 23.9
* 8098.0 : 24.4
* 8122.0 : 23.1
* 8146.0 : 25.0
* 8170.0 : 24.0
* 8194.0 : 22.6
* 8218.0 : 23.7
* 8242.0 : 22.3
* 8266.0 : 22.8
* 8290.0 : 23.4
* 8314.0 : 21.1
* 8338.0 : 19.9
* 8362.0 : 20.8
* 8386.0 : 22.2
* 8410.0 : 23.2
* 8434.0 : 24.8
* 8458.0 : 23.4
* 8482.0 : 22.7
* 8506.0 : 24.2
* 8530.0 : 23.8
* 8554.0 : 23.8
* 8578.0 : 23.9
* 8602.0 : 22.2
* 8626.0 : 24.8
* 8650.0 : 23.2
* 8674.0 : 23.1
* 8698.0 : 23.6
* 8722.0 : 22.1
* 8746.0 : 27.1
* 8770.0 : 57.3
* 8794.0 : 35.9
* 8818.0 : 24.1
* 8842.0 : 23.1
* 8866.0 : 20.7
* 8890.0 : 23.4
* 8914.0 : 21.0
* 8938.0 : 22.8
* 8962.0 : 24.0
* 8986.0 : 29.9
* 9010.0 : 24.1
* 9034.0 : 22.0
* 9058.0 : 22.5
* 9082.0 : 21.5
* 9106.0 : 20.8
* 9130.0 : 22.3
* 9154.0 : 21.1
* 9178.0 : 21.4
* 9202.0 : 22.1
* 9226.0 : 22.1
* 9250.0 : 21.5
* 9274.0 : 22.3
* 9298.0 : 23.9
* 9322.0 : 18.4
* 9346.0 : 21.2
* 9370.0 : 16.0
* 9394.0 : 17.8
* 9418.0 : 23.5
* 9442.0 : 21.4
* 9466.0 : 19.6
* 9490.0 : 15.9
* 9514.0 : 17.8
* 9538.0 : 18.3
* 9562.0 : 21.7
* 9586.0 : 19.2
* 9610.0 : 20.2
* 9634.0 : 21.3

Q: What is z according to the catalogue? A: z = 0.337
